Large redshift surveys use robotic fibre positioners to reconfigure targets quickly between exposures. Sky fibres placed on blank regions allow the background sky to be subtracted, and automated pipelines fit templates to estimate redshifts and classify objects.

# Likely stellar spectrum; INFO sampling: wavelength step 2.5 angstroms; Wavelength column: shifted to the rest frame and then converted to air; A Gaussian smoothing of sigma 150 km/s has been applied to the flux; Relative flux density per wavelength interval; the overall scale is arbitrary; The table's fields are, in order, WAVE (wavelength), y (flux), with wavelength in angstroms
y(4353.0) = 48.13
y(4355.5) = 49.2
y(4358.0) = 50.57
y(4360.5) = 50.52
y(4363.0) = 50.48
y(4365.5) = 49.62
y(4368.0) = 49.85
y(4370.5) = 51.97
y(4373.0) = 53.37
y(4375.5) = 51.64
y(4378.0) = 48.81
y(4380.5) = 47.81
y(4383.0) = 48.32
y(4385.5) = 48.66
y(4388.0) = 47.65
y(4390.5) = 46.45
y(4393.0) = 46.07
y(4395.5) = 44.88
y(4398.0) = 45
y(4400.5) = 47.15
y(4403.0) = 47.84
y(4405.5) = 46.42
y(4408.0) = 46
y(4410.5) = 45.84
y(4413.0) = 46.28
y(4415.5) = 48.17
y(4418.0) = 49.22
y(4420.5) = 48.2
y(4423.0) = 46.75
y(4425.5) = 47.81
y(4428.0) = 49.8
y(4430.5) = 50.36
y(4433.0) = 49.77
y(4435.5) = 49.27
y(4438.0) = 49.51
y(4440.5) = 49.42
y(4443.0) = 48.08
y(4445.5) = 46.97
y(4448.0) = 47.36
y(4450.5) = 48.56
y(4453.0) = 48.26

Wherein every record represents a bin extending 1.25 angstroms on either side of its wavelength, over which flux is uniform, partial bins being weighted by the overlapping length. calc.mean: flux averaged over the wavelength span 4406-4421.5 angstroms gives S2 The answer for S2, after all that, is 47.2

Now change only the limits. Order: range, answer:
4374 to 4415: 47.2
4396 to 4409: 46.4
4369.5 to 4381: 50.9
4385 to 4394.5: 47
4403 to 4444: 48.2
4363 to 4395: 49.1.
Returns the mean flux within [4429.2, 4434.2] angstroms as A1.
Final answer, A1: 50.1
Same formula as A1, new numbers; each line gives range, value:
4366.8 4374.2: 51.7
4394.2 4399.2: 45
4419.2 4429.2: 48.1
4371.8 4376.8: 52.5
